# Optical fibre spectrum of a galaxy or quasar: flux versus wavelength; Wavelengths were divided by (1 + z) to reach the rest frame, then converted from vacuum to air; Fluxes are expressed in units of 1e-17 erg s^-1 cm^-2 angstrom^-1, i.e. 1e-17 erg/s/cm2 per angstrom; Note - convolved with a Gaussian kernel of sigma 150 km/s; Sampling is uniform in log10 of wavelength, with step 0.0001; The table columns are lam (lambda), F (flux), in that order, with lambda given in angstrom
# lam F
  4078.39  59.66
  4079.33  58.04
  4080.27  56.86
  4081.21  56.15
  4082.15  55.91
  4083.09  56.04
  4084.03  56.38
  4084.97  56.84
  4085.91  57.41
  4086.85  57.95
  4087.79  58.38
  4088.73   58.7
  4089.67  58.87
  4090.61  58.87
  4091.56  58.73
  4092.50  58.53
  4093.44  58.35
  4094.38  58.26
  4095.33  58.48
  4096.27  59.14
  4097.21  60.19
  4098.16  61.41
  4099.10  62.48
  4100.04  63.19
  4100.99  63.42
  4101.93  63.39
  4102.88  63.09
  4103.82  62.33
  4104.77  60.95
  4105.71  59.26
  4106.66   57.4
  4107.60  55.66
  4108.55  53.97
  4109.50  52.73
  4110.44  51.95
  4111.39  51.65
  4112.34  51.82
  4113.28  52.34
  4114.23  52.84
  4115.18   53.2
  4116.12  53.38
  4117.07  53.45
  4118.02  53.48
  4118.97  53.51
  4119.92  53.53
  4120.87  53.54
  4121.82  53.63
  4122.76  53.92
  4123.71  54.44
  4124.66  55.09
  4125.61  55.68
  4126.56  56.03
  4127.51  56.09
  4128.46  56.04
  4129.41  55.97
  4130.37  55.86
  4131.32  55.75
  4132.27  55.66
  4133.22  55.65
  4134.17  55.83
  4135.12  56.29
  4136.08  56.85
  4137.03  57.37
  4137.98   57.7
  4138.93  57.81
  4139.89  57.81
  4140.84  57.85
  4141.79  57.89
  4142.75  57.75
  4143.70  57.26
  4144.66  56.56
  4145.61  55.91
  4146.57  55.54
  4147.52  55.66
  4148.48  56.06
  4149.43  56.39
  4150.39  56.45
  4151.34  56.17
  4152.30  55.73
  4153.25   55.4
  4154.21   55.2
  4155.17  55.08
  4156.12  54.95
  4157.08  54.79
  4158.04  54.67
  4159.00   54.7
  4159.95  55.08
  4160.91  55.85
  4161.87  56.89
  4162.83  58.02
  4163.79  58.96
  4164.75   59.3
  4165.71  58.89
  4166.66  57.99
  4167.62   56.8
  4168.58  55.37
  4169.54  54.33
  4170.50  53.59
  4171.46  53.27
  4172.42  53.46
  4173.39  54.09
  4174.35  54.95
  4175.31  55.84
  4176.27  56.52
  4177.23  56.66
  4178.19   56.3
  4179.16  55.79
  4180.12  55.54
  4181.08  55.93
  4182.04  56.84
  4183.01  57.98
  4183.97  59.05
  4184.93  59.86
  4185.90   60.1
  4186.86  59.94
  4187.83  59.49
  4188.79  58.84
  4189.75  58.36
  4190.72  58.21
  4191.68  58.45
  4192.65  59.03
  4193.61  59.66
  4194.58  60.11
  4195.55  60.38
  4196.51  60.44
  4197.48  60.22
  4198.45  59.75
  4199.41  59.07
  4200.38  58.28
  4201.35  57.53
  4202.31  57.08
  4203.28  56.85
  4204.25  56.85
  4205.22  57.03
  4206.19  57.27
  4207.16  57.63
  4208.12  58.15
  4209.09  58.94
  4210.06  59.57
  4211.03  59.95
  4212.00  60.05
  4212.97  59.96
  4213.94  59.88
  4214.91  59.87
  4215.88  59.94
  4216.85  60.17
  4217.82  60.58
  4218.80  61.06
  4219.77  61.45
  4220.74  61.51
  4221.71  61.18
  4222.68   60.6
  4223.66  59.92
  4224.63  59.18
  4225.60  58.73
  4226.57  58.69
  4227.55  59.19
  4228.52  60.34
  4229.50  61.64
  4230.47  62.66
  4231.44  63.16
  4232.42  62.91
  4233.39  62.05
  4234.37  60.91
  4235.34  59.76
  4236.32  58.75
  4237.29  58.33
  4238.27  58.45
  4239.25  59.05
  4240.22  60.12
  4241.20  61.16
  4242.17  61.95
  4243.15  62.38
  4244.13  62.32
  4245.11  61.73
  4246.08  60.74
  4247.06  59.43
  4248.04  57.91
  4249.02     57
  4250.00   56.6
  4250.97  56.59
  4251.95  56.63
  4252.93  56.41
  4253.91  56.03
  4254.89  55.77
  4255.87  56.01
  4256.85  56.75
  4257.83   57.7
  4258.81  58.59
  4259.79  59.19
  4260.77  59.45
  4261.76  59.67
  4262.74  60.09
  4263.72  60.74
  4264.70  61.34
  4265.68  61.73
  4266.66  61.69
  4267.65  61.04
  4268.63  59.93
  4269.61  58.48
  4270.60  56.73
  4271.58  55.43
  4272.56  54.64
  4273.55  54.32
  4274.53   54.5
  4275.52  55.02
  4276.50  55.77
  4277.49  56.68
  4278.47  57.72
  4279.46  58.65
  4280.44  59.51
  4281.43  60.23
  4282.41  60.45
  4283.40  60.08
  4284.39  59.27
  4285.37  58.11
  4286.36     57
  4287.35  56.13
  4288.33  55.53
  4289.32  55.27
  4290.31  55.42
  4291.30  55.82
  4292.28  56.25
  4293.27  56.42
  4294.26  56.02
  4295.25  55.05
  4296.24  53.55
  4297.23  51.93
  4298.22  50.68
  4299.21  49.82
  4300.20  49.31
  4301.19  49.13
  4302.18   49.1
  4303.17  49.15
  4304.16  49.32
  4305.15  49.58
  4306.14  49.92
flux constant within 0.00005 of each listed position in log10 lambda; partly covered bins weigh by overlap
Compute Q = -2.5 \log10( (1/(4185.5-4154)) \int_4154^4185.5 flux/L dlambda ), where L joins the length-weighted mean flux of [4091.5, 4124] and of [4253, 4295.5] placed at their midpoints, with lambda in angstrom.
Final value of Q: 0.02 mag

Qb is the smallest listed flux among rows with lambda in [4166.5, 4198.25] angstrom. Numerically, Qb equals 53.27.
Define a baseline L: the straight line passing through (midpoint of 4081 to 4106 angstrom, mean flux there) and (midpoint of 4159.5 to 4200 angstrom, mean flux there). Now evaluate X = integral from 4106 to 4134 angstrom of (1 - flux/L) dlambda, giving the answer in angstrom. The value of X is 2.1 angstrom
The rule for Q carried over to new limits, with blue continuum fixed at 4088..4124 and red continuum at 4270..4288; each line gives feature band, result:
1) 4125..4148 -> 0.01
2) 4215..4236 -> -0.07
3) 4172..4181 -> 0.03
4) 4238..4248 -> -0.06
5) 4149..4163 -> 0.03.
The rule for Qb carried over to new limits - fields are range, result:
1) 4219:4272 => 55.43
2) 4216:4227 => 58.69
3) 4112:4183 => 51.82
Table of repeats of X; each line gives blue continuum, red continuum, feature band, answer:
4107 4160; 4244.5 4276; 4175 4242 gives -2.7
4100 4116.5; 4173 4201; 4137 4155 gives 0.2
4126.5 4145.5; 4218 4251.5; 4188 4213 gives 0.1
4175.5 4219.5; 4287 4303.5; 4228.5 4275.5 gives -2.9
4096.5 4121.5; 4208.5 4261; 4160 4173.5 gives 0.4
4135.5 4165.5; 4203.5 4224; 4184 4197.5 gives -0.2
